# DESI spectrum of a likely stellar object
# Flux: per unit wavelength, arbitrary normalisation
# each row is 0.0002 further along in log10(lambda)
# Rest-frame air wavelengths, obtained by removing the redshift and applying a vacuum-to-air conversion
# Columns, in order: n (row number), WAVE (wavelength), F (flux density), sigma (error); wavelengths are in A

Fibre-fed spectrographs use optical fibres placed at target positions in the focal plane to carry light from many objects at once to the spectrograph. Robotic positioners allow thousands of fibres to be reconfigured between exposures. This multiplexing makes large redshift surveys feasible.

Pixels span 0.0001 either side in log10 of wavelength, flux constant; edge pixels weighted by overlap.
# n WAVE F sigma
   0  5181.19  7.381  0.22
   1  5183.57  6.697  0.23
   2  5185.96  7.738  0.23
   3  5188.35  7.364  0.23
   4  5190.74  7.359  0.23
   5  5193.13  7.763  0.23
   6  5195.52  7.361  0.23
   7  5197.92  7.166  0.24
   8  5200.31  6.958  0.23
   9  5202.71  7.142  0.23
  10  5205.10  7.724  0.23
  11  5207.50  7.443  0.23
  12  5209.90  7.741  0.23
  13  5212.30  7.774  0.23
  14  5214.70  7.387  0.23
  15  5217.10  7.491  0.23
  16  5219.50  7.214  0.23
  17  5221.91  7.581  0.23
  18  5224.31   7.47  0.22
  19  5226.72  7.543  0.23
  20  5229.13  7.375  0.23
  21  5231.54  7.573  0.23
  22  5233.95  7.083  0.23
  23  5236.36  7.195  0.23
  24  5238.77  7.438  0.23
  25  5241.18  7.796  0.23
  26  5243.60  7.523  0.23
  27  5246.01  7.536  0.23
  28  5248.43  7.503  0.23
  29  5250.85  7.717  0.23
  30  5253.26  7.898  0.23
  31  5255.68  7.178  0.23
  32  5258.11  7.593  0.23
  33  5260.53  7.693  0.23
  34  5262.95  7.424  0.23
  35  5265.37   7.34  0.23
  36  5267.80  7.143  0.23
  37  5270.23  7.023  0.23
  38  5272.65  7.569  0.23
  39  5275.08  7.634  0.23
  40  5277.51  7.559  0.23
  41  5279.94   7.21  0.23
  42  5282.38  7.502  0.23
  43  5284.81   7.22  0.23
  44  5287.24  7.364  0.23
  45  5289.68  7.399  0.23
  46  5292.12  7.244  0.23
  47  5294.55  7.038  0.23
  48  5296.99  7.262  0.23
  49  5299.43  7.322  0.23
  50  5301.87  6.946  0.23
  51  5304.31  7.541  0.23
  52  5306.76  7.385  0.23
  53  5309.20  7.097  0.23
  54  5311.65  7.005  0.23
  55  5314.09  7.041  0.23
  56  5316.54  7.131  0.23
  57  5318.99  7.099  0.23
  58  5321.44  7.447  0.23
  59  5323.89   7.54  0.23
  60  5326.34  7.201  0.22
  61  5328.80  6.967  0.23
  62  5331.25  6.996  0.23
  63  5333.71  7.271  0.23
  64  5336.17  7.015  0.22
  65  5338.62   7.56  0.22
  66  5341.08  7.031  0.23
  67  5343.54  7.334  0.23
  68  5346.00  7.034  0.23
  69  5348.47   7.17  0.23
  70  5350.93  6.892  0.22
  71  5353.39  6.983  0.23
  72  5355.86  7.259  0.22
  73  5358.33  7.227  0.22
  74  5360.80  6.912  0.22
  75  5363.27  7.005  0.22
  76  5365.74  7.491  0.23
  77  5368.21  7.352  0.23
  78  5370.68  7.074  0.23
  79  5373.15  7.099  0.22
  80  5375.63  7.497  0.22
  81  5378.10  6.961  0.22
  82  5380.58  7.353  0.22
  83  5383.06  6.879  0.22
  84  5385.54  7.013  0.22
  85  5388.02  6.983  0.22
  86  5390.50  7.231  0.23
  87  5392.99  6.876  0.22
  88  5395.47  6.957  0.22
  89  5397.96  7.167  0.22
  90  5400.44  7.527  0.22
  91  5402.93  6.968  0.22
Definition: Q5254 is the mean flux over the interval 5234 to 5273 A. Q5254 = 7.46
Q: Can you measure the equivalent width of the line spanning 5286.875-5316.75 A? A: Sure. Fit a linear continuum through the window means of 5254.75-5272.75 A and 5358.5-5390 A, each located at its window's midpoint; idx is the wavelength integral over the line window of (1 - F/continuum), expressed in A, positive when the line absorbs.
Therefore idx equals 0.3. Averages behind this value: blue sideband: 7.36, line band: 7.21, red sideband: 7.14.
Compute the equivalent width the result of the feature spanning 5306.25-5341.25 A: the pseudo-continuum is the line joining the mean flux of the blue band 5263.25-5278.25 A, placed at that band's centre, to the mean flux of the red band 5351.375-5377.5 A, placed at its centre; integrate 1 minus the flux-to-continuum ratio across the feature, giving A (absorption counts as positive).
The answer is 0.37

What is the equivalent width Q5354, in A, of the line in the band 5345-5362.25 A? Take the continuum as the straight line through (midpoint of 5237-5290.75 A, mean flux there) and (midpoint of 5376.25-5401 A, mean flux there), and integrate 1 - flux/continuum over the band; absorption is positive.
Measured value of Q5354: 0.31 A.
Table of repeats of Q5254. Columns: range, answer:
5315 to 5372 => 7.17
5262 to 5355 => 7.23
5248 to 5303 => 7.38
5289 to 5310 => 7.25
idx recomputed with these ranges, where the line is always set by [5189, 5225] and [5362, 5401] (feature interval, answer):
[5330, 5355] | 0.29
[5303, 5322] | 0.14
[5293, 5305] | 0.13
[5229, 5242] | -0.02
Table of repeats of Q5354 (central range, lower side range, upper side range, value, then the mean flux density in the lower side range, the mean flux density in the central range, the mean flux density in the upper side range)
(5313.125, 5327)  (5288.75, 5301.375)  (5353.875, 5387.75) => -0.08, 7.23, 7.25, 7.15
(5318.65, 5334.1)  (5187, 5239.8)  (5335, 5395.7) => -0.04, 7.42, 7.22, 7.13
